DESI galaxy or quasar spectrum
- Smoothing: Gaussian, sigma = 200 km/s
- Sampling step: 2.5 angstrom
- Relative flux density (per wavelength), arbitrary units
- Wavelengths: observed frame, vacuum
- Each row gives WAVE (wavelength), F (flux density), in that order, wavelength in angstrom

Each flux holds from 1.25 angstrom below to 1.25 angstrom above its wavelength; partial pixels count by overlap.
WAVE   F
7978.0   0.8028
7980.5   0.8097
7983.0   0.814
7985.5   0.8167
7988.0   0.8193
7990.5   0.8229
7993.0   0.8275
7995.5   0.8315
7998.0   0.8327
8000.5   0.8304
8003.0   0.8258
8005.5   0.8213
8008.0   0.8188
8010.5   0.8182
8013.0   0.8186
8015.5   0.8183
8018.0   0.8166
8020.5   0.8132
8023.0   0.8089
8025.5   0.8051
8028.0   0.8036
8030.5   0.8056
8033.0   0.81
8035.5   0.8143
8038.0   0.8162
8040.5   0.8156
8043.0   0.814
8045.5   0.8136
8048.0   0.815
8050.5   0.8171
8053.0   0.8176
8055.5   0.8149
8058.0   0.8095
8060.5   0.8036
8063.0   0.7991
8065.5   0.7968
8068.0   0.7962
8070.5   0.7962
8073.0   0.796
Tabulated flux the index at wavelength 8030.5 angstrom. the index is 0.8056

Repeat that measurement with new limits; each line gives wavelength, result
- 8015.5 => 0.8183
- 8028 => 0.8036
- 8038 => 0.8162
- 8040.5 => 0.8156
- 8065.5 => 0.7968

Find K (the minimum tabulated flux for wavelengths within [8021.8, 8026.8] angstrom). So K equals 0.8051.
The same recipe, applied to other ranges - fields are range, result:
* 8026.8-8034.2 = 0.8036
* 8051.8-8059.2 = 0.8095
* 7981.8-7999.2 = 0.814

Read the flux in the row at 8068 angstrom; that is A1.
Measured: 0.7962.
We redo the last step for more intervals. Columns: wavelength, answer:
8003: 0.8258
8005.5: 0.8213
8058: 0.8095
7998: 0.8327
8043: 0.814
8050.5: 0.8171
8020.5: 0.8132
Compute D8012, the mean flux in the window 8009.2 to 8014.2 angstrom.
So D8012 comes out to 0.818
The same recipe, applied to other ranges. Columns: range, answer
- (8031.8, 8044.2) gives 0.814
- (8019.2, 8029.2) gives 0.808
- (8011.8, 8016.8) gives 0.818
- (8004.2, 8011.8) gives 0.819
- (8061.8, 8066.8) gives 0.798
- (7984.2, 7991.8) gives 0.82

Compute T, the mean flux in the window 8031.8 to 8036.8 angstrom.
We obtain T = 0.812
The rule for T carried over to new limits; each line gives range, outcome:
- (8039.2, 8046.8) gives 0.814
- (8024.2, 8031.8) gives 0.805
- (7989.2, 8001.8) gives 0.829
